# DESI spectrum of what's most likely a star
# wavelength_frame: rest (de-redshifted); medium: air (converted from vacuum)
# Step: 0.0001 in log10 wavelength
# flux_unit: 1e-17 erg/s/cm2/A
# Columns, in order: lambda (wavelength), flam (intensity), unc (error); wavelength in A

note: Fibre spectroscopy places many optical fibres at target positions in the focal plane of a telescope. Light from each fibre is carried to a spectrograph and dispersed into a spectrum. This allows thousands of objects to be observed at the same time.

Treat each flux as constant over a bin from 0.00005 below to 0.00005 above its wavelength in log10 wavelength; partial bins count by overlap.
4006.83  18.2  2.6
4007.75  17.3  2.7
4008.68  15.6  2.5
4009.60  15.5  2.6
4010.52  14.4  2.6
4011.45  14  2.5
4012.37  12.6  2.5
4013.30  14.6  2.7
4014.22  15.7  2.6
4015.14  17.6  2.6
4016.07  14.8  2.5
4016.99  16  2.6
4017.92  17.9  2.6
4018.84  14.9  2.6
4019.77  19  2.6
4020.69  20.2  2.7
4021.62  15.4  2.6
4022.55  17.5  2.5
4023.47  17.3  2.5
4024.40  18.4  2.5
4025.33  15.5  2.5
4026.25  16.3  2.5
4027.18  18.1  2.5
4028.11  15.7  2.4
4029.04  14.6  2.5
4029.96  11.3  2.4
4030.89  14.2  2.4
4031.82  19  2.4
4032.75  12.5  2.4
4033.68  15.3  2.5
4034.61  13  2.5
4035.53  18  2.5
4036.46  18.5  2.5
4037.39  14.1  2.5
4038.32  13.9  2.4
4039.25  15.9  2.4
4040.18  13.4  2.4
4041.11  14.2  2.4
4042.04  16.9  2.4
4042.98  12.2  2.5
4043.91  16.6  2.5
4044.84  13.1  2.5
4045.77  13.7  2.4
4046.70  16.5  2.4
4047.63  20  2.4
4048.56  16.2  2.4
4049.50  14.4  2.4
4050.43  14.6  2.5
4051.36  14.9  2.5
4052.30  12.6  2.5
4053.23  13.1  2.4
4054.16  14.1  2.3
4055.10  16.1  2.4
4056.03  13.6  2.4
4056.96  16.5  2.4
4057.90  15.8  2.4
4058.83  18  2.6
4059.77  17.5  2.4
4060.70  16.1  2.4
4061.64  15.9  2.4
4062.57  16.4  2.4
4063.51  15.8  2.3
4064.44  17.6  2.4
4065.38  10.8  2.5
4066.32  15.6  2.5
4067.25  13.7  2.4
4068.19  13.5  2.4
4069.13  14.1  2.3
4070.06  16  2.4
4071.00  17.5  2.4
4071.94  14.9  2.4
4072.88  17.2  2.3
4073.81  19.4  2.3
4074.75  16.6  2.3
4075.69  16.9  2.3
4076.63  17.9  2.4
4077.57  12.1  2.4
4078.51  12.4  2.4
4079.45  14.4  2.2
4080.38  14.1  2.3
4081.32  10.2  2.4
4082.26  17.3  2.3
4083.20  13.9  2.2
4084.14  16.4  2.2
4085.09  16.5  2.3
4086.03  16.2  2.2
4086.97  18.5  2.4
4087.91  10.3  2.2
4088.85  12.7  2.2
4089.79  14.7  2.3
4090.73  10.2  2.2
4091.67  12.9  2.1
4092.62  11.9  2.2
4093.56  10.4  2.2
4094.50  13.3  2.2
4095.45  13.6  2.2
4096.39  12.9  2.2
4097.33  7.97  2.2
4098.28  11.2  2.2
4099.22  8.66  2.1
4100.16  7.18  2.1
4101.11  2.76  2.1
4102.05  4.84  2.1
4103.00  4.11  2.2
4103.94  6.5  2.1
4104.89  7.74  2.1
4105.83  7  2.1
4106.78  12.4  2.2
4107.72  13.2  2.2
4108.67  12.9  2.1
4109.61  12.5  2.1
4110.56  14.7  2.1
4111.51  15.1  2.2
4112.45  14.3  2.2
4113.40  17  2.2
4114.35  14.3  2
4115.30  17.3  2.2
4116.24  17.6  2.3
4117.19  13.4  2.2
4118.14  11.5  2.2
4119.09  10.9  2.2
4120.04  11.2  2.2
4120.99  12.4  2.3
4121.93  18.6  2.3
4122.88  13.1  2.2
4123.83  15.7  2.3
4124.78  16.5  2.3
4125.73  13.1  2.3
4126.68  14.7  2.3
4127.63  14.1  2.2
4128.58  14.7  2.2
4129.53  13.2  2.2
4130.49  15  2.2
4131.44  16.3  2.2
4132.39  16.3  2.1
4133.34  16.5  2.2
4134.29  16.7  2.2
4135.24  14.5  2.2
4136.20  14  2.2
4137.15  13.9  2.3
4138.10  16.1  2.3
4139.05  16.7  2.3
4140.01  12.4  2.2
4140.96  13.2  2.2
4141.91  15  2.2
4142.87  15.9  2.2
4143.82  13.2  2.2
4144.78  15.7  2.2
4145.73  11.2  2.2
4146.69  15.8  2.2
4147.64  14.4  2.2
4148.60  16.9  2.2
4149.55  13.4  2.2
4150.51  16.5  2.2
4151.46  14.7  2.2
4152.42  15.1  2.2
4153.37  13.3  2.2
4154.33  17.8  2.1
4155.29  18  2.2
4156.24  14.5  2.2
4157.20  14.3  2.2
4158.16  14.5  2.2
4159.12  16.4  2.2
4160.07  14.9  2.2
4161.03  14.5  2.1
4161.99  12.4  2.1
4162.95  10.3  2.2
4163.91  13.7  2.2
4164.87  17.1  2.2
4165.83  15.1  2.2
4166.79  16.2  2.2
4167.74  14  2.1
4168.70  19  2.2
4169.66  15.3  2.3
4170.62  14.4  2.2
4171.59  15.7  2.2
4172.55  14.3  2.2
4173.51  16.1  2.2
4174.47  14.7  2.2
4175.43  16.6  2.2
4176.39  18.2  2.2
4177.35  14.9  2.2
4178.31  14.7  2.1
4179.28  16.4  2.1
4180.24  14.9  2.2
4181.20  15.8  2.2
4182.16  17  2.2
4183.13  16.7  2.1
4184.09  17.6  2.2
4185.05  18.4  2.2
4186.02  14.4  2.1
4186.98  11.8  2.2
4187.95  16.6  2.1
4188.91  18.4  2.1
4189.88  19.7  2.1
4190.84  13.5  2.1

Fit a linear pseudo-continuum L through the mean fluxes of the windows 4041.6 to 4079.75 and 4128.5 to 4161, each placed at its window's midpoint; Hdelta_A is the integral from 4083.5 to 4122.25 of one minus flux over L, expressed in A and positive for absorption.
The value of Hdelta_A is 7.86 A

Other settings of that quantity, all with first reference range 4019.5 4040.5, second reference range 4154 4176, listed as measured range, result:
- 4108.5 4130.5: 1.6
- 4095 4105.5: 5.2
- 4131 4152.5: 0.5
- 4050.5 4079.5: 0.7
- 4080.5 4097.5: 2.4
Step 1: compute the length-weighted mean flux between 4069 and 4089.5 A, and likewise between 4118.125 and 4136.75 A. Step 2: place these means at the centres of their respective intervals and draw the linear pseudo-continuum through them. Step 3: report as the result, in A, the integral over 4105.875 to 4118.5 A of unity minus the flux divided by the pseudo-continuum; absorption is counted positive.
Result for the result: 0.6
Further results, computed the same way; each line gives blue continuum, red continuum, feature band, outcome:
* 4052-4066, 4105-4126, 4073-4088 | -0.62 A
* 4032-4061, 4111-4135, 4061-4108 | 6.44 A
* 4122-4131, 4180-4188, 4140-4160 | 0.30 A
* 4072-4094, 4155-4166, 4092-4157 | 5.28 A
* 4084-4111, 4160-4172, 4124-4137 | -2.17 A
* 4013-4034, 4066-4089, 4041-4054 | 0.66 A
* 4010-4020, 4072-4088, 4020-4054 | -0.01 A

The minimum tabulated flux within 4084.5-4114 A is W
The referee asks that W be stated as 2.76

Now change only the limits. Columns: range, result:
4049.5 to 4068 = 10.8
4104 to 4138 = 7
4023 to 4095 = 10.2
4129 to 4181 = 10.3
